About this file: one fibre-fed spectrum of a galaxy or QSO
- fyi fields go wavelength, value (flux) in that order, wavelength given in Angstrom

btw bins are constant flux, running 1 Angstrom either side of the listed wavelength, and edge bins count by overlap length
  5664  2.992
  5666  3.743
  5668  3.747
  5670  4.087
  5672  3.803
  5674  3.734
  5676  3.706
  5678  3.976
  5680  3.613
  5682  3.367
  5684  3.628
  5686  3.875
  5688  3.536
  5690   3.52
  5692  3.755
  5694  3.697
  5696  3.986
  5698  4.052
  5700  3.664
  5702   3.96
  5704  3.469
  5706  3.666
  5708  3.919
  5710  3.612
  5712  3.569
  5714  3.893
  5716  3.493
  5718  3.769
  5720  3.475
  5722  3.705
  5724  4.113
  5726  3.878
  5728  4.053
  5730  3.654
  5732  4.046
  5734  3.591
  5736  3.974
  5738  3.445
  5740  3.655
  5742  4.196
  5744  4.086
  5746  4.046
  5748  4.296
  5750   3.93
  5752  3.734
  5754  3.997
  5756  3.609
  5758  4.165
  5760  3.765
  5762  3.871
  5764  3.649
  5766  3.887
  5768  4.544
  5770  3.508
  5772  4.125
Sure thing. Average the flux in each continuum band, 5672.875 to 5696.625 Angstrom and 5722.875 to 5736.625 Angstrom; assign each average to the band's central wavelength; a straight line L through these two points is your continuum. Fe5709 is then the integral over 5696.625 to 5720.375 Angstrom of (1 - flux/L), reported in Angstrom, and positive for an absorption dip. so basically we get 0.5 Angstrom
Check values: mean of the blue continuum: 3.7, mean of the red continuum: 3.9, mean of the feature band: 3.72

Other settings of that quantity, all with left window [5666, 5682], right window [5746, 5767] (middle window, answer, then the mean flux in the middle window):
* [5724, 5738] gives 0.02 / 3.85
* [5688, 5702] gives 0.12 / 3.77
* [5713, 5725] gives 0.32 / 3.74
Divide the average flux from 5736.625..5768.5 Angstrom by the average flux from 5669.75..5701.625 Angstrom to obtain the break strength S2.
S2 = 1.0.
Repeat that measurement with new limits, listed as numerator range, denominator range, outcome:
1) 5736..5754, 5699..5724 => 1.06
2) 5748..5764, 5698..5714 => 1.04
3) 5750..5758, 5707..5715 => 1.03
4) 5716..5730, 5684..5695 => 1.03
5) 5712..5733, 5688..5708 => 1.01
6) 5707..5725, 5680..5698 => 1.01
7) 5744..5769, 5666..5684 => 1.06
